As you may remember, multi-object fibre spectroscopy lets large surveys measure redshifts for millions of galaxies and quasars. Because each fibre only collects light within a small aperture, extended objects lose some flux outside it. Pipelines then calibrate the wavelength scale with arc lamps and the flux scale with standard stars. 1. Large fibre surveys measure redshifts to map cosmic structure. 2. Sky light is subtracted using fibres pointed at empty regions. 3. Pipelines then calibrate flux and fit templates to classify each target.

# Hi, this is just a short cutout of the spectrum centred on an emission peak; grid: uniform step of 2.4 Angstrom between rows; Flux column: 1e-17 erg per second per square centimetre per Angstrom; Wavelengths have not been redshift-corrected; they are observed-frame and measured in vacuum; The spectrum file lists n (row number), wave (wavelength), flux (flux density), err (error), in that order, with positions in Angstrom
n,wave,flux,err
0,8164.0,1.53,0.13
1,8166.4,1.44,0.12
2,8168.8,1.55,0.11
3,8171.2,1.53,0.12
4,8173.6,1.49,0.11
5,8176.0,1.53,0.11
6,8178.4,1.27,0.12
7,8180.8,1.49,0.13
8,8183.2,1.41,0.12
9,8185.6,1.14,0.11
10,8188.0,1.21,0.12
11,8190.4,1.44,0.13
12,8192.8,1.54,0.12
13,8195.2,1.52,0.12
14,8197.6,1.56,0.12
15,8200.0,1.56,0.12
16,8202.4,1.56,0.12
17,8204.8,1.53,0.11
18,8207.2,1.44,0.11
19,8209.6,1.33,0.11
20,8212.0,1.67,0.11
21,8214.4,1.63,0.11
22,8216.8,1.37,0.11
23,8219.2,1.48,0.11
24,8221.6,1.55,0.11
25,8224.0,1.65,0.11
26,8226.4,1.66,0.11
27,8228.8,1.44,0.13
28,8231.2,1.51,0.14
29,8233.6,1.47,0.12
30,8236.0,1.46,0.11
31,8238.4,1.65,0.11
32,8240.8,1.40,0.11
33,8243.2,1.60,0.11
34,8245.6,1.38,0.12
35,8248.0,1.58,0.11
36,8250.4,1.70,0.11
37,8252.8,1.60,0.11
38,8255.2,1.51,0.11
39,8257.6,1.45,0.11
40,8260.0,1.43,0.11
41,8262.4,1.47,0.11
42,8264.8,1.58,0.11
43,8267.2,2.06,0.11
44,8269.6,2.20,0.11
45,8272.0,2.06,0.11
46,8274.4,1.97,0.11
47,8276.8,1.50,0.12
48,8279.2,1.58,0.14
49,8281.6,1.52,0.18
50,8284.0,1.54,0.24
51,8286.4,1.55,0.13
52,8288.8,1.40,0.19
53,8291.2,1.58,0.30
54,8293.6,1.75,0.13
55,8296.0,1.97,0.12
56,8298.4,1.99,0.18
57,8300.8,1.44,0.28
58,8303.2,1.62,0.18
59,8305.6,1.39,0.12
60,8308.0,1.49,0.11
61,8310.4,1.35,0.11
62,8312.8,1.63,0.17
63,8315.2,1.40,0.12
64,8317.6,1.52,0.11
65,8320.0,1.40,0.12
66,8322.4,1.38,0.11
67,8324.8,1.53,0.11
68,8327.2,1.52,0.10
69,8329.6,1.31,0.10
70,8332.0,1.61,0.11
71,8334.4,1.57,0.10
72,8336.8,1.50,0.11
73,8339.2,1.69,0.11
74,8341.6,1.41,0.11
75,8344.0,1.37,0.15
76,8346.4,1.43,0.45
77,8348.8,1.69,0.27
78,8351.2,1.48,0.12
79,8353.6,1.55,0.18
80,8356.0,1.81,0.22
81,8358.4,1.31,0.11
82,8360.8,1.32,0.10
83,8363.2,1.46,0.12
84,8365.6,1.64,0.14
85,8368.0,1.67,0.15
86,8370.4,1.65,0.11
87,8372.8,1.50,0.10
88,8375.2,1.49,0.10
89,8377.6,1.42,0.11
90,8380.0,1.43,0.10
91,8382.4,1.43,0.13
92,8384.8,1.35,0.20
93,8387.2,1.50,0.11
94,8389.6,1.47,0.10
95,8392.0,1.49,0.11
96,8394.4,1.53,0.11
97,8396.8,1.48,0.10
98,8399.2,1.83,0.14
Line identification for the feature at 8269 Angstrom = H-alpha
